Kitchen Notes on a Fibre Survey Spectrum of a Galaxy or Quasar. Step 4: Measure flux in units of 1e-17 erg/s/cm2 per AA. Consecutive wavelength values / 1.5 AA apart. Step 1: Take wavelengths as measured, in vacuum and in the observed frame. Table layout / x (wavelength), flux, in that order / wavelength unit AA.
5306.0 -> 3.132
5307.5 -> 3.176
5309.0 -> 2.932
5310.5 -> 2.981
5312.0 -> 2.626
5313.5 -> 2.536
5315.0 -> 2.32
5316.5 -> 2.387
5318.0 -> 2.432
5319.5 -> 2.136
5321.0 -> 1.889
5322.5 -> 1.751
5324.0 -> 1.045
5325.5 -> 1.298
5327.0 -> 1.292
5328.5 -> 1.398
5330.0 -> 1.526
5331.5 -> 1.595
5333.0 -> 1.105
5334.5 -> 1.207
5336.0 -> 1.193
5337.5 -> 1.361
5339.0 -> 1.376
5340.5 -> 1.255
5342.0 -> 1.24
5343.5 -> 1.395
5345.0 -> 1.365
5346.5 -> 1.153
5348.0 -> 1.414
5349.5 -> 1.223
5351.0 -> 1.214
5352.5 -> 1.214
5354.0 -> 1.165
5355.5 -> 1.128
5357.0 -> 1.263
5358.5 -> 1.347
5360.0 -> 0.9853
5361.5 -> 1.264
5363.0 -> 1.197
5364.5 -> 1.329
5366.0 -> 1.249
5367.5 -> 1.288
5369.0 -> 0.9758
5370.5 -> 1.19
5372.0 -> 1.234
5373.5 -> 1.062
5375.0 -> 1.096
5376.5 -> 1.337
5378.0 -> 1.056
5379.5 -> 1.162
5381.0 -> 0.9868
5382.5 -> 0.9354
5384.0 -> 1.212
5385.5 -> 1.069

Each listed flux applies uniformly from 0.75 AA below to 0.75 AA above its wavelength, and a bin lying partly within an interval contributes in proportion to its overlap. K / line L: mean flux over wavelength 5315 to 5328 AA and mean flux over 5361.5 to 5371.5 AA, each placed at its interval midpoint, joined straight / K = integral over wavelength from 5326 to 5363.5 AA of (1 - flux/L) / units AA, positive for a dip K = 5.4 AA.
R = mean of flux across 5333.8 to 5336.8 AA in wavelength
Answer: 1.2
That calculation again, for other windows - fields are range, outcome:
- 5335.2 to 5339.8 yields 1.31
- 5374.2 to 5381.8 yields 1.13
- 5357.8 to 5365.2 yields 1.22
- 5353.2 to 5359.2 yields 1.22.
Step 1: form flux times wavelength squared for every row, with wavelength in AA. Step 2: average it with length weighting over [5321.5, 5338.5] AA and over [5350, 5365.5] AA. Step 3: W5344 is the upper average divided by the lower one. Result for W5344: 0.9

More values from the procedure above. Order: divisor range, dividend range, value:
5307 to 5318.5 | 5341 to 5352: 0.49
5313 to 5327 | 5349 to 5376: 0.63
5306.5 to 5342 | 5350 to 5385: 0.64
